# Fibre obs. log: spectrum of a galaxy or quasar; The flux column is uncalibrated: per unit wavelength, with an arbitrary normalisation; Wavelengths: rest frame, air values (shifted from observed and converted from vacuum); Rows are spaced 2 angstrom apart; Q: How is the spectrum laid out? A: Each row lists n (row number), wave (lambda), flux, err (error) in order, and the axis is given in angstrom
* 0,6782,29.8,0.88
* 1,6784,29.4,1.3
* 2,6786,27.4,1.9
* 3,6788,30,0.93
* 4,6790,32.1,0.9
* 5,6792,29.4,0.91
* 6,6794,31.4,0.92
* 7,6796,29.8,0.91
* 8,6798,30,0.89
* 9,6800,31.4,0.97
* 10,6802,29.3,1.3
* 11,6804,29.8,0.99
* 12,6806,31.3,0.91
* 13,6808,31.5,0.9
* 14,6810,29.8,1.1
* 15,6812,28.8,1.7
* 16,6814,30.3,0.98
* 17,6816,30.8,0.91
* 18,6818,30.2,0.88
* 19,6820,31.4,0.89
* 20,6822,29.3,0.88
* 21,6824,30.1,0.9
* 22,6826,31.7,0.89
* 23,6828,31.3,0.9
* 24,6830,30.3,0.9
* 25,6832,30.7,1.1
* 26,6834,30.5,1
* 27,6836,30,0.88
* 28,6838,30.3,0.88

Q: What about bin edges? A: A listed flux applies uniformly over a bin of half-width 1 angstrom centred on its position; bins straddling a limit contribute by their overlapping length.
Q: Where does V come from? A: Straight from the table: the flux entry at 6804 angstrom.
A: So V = 29.8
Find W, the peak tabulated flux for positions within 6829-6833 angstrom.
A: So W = 30.7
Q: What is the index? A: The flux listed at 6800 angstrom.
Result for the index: 31.4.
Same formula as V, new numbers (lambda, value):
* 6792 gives 29.4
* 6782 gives 29.8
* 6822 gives 29.3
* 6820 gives 31.4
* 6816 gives 30.8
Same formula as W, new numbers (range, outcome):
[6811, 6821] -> 31.4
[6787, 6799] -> 32.1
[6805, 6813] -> 31.5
